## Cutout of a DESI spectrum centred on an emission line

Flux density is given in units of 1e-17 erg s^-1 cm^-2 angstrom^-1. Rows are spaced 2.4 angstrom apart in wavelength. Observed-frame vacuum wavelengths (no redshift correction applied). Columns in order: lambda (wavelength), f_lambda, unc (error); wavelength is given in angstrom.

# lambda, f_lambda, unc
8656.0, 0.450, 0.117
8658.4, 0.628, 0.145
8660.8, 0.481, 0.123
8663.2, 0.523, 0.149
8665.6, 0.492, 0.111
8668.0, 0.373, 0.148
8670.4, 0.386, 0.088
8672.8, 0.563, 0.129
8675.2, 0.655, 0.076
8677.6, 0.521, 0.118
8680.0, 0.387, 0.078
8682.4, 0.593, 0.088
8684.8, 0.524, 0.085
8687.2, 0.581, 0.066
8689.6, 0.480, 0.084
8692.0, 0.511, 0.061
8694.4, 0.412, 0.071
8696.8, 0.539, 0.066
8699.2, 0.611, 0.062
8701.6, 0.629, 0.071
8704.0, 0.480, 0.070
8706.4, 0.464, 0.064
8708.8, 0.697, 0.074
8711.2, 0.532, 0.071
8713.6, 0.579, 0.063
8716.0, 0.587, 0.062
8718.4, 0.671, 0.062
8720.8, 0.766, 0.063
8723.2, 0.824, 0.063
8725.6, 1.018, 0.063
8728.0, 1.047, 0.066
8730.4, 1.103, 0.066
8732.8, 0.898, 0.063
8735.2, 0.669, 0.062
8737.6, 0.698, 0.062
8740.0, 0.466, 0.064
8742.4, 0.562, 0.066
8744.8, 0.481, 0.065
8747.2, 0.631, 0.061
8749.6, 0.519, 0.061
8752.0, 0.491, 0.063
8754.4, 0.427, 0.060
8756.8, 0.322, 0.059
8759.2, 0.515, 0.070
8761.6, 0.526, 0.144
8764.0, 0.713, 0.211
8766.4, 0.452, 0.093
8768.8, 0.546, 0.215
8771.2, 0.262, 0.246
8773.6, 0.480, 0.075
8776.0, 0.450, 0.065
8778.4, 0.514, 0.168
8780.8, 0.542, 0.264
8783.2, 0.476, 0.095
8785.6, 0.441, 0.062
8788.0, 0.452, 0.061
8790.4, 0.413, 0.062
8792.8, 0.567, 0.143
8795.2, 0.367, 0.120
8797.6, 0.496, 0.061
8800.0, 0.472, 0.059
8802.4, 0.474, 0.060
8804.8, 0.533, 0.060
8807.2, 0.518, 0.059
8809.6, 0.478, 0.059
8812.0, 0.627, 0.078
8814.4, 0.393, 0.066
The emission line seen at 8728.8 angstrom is [O III]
